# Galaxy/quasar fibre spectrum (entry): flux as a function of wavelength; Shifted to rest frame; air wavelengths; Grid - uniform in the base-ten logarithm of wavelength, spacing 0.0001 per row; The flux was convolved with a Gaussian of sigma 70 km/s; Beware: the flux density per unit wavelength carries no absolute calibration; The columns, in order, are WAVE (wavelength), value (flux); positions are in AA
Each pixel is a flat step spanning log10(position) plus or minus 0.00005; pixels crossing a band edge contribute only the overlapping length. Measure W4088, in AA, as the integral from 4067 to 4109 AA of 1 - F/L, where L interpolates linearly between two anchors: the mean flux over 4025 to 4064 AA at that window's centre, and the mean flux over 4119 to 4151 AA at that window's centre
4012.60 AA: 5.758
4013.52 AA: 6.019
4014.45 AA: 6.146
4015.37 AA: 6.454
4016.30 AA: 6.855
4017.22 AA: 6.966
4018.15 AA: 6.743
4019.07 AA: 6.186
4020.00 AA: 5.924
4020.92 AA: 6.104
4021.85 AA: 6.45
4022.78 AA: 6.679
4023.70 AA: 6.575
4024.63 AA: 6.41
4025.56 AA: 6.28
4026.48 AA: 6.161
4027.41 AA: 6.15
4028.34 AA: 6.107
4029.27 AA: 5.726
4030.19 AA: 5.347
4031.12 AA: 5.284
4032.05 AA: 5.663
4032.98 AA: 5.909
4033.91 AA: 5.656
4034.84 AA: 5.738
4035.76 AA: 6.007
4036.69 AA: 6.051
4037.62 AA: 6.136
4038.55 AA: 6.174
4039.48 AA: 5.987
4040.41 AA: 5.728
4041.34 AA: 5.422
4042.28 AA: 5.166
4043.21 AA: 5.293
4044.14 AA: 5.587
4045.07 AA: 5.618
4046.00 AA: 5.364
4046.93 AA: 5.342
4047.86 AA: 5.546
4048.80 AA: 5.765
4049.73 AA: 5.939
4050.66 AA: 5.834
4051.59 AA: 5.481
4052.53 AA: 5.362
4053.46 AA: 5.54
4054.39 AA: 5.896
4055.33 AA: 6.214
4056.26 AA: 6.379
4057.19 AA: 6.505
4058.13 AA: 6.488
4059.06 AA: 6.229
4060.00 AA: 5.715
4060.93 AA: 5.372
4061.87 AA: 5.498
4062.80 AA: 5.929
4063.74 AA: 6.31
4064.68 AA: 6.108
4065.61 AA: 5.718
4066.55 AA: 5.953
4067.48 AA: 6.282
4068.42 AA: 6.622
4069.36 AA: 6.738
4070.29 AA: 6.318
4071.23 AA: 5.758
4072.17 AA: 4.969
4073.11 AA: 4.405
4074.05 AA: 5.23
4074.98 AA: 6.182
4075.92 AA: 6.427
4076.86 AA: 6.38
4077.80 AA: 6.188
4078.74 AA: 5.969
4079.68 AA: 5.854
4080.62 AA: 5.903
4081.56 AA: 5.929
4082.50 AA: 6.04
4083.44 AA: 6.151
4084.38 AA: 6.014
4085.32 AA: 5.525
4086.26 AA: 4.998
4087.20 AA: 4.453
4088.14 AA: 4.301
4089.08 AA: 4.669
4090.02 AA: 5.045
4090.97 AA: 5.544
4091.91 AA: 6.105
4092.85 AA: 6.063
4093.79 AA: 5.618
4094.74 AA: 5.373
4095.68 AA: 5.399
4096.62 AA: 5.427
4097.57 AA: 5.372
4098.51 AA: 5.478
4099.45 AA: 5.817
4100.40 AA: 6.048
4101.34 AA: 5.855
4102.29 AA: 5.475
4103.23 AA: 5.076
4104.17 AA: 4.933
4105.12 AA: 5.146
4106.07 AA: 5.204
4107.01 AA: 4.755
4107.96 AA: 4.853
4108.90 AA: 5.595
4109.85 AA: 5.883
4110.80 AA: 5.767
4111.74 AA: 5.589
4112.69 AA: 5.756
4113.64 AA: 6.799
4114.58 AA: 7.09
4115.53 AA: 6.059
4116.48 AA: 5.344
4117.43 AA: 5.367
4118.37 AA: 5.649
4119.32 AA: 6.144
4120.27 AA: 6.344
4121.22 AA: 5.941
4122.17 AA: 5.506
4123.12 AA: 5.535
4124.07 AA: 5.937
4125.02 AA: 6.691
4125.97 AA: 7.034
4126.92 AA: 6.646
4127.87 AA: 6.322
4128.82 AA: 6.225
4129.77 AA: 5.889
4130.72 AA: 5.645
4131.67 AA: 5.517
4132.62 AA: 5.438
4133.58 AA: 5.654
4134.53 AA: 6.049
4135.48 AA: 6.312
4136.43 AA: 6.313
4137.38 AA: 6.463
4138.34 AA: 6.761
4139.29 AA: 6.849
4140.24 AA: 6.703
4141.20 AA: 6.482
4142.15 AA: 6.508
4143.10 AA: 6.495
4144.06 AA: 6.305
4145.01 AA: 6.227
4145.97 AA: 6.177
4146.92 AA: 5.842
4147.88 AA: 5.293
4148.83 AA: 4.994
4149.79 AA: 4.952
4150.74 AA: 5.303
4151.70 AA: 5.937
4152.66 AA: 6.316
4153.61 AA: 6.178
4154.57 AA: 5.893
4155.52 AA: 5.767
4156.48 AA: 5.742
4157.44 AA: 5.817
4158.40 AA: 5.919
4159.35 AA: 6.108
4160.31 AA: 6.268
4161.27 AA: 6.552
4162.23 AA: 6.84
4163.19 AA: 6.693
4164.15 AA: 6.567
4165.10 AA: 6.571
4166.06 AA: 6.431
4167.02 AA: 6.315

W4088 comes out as 2.5 AA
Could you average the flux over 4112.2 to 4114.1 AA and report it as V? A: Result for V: 6.25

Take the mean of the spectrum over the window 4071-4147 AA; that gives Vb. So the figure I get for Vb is 5.81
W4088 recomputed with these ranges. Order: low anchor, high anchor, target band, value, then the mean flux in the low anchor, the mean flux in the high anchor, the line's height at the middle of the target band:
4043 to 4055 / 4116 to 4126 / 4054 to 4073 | -1.22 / 5.6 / 5.9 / 5.66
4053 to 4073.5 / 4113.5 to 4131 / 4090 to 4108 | 1.77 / 5.96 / 6.11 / 6.05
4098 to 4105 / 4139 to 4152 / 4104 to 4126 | -0.44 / 5.51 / 5.99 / 5.66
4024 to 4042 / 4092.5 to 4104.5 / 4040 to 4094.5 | -0.34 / 5.89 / 5.54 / 5.7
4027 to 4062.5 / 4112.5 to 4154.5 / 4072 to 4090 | 1.03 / 5.77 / 6.07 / 5.89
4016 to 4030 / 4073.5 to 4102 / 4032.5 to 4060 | 1.25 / 6.33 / 5.64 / 6.08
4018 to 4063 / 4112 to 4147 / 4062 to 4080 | 0.07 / 5.89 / 6.16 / 5.98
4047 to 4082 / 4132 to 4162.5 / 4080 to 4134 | 2.77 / 5.91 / 6.07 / 5.99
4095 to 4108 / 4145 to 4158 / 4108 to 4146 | -3.84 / 5.36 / 5.73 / 5.55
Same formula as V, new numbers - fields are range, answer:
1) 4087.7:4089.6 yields 4.51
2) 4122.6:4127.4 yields 6.36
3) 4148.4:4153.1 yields 5.49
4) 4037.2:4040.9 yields 6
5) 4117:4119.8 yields 5.74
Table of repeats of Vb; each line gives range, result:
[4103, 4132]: 5.82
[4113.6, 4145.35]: 6.18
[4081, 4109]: 5.41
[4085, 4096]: 5.25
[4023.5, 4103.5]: 5.76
